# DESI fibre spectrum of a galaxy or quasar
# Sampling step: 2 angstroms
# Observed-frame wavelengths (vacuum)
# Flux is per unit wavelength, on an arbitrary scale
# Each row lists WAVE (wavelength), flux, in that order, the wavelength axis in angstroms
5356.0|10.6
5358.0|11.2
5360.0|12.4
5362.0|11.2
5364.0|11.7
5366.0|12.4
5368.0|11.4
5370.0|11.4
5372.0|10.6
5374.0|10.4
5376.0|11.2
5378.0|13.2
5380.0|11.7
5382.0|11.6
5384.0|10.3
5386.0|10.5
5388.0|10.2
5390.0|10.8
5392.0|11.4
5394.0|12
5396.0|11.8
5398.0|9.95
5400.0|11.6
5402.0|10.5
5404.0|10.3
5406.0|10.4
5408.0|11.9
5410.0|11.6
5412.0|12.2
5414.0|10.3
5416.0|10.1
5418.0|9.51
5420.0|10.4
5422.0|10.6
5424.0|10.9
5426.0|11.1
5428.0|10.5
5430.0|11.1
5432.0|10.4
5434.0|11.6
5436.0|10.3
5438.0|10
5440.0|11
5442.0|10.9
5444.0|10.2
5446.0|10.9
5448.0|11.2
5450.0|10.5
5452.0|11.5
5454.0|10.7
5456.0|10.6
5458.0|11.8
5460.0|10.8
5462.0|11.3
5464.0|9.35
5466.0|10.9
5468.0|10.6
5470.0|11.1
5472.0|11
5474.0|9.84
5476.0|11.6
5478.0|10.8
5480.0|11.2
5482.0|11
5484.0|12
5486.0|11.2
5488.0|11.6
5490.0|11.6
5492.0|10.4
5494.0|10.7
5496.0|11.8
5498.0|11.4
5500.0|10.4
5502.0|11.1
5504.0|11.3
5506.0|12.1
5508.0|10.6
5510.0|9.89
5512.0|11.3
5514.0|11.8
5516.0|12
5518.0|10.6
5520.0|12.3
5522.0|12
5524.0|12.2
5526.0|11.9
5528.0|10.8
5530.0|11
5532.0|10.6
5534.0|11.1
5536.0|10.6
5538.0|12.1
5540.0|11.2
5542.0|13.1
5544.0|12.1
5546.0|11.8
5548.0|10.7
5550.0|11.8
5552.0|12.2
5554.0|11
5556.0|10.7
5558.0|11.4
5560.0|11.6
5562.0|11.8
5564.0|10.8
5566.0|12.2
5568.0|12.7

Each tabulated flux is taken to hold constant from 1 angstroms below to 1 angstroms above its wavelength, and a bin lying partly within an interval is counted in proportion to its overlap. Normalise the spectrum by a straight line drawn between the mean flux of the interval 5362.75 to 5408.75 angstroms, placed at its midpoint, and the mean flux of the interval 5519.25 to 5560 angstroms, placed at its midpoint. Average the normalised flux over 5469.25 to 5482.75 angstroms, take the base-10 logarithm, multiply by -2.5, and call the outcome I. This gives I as 0.04 mag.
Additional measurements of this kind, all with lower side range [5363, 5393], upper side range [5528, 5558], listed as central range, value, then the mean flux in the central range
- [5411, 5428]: 0.07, 10.6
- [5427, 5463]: 0.05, 10.9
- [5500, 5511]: 0.04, 10.9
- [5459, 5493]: 0.04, 11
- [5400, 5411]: 0.03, 11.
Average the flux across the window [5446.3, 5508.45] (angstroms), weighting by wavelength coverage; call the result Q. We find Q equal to 11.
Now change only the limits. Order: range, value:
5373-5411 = 11.1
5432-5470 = 10.8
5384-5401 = 11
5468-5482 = 10.9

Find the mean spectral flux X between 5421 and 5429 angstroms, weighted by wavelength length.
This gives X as 10.8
